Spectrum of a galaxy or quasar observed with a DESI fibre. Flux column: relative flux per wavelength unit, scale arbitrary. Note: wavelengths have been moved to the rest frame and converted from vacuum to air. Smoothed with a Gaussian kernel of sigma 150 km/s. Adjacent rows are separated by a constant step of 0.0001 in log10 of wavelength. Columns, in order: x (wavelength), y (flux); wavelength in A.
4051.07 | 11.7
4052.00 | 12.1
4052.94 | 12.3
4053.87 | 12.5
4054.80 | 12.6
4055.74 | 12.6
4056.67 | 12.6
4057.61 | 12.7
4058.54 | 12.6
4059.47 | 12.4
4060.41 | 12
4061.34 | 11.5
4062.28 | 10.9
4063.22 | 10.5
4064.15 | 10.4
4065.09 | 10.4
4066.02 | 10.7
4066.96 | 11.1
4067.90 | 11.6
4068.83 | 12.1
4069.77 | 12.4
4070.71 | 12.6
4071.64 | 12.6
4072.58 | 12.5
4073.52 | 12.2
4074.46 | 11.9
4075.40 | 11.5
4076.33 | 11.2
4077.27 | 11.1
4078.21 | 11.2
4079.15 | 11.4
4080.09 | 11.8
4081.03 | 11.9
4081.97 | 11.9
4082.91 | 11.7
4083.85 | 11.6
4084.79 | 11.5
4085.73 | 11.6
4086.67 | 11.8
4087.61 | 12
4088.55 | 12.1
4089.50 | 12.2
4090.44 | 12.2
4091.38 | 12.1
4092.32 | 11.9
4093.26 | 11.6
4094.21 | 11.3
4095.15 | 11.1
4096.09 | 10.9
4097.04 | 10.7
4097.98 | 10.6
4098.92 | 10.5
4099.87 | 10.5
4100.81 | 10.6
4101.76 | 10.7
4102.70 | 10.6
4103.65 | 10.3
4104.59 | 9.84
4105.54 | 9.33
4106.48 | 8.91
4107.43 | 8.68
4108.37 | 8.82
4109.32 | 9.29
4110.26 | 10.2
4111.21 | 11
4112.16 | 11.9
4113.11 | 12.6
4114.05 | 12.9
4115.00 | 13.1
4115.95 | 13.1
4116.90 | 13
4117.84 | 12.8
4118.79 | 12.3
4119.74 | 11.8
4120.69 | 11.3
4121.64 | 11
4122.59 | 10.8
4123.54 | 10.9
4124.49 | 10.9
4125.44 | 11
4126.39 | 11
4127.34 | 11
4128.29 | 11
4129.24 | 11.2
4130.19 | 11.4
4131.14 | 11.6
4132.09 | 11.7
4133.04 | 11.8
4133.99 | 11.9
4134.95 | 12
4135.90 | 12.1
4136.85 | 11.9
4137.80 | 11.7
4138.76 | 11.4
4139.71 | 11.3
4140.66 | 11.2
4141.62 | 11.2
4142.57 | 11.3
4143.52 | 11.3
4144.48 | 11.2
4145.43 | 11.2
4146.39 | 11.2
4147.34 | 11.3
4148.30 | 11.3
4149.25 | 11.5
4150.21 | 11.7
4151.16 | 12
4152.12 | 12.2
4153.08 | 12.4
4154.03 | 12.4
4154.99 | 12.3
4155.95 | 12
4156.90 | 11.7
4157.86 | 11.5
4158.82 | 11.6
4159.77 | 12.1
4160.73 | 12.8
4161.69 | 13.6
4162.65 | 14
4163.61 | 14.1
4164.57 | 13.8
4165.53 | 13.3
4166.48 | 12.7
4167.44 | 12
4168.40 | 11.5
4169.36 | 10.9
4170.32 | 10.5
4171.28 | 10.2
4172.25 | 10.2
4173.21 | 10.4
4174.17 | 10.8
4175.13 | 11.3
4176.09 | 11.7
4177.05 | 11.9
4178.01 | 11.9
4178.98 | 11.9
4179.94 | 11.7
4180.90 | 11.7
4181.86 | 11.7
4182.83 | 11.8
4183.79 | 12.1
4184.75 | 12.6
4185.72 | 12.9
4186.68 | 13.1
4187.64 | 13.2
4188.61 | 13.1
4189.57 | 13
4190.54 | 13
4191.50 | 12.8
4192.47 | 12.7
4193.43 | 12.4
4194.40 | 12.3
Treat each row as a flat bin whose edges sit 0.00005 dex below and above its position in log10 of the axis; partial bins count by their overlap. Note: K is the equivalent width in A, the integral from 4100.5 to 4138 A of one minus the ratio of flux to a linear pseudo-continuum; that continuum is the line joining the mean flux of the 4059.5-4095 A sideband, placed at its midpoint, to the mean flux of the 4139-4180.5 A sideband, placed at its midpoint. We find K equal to 1.68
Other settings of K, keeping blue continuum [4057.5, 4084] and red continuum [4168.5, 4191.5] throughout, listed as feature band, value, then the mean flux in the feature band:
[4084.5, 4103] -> 0.6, 11.3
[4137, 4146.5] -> 0.4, 11.3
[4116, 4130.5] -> 0.3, 11.5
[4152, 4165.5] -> -1.0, 12.6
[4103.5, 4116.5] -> 1.1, 10.7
